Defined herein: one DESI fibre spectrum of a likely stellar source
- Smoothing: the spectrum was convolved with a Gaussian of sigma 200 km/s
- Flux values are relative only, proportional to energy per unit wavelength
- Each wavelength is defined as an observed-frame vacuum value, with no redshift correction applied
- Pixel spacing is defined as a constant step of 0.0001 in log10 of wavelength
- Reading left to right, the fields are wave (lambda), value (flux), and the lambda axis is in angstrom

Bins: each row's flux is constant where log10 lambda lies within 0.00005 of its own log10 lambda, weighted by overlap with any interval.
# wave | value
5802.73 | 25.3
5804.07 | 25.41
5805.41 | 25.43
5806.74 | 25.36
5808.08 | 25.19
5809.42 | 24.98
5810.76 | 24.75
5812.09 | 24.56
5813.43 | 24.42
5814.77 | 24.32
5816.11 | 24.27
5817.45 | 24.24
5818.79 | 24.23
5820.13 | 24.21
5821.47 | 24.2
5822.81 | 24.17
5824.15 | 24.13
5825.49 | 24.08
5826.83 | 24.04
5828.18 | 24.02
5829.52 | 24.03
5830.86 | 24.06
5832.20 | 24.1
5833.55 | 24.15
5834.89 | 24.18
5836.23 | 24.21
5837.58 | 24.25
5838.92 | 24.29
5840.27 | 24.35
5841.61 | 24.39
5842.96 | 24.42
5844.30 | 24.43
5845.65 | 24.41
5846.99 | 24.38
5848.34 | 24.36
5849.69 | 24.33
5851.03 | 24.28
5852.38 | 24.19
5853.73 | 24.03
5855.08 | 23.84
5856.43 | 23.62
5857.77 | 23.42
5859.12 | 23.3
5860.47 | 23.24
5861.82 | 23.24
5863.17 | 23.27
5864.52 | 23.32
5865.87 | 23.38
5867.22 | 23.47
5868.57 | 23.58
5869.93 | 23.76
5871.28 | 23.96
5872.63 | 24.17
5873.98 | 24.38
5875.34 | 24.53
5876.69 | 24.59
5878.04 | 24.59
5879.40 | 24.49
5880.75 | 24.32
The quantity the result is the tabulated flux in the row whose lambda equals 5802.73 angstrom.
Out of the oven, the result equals 25.3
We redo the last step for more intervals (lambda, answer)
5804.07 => 25.41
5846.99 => 24.38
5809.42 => 24.98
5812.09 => 24.56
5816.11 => 24.27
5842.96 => 24.42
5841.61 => 24.39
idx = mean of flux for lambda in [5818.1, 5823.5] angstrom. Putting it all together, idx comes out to 24.2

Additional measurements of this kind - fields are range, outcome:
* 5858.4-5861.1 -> 23.3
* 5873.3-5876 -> 24.4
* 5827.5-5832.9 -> 24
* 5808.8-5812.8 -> 24.8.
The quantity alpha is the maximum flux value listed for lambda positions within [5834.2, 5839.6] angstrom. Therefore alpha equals 24.29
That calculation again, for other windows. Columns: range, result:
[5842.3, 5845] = 24.43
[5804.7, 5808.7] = 25.43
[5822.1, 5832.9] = 24.17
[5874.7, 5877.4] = 24.59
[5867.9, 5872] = 23.96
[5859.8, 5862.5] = 23.24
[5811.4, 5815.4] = 24.56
